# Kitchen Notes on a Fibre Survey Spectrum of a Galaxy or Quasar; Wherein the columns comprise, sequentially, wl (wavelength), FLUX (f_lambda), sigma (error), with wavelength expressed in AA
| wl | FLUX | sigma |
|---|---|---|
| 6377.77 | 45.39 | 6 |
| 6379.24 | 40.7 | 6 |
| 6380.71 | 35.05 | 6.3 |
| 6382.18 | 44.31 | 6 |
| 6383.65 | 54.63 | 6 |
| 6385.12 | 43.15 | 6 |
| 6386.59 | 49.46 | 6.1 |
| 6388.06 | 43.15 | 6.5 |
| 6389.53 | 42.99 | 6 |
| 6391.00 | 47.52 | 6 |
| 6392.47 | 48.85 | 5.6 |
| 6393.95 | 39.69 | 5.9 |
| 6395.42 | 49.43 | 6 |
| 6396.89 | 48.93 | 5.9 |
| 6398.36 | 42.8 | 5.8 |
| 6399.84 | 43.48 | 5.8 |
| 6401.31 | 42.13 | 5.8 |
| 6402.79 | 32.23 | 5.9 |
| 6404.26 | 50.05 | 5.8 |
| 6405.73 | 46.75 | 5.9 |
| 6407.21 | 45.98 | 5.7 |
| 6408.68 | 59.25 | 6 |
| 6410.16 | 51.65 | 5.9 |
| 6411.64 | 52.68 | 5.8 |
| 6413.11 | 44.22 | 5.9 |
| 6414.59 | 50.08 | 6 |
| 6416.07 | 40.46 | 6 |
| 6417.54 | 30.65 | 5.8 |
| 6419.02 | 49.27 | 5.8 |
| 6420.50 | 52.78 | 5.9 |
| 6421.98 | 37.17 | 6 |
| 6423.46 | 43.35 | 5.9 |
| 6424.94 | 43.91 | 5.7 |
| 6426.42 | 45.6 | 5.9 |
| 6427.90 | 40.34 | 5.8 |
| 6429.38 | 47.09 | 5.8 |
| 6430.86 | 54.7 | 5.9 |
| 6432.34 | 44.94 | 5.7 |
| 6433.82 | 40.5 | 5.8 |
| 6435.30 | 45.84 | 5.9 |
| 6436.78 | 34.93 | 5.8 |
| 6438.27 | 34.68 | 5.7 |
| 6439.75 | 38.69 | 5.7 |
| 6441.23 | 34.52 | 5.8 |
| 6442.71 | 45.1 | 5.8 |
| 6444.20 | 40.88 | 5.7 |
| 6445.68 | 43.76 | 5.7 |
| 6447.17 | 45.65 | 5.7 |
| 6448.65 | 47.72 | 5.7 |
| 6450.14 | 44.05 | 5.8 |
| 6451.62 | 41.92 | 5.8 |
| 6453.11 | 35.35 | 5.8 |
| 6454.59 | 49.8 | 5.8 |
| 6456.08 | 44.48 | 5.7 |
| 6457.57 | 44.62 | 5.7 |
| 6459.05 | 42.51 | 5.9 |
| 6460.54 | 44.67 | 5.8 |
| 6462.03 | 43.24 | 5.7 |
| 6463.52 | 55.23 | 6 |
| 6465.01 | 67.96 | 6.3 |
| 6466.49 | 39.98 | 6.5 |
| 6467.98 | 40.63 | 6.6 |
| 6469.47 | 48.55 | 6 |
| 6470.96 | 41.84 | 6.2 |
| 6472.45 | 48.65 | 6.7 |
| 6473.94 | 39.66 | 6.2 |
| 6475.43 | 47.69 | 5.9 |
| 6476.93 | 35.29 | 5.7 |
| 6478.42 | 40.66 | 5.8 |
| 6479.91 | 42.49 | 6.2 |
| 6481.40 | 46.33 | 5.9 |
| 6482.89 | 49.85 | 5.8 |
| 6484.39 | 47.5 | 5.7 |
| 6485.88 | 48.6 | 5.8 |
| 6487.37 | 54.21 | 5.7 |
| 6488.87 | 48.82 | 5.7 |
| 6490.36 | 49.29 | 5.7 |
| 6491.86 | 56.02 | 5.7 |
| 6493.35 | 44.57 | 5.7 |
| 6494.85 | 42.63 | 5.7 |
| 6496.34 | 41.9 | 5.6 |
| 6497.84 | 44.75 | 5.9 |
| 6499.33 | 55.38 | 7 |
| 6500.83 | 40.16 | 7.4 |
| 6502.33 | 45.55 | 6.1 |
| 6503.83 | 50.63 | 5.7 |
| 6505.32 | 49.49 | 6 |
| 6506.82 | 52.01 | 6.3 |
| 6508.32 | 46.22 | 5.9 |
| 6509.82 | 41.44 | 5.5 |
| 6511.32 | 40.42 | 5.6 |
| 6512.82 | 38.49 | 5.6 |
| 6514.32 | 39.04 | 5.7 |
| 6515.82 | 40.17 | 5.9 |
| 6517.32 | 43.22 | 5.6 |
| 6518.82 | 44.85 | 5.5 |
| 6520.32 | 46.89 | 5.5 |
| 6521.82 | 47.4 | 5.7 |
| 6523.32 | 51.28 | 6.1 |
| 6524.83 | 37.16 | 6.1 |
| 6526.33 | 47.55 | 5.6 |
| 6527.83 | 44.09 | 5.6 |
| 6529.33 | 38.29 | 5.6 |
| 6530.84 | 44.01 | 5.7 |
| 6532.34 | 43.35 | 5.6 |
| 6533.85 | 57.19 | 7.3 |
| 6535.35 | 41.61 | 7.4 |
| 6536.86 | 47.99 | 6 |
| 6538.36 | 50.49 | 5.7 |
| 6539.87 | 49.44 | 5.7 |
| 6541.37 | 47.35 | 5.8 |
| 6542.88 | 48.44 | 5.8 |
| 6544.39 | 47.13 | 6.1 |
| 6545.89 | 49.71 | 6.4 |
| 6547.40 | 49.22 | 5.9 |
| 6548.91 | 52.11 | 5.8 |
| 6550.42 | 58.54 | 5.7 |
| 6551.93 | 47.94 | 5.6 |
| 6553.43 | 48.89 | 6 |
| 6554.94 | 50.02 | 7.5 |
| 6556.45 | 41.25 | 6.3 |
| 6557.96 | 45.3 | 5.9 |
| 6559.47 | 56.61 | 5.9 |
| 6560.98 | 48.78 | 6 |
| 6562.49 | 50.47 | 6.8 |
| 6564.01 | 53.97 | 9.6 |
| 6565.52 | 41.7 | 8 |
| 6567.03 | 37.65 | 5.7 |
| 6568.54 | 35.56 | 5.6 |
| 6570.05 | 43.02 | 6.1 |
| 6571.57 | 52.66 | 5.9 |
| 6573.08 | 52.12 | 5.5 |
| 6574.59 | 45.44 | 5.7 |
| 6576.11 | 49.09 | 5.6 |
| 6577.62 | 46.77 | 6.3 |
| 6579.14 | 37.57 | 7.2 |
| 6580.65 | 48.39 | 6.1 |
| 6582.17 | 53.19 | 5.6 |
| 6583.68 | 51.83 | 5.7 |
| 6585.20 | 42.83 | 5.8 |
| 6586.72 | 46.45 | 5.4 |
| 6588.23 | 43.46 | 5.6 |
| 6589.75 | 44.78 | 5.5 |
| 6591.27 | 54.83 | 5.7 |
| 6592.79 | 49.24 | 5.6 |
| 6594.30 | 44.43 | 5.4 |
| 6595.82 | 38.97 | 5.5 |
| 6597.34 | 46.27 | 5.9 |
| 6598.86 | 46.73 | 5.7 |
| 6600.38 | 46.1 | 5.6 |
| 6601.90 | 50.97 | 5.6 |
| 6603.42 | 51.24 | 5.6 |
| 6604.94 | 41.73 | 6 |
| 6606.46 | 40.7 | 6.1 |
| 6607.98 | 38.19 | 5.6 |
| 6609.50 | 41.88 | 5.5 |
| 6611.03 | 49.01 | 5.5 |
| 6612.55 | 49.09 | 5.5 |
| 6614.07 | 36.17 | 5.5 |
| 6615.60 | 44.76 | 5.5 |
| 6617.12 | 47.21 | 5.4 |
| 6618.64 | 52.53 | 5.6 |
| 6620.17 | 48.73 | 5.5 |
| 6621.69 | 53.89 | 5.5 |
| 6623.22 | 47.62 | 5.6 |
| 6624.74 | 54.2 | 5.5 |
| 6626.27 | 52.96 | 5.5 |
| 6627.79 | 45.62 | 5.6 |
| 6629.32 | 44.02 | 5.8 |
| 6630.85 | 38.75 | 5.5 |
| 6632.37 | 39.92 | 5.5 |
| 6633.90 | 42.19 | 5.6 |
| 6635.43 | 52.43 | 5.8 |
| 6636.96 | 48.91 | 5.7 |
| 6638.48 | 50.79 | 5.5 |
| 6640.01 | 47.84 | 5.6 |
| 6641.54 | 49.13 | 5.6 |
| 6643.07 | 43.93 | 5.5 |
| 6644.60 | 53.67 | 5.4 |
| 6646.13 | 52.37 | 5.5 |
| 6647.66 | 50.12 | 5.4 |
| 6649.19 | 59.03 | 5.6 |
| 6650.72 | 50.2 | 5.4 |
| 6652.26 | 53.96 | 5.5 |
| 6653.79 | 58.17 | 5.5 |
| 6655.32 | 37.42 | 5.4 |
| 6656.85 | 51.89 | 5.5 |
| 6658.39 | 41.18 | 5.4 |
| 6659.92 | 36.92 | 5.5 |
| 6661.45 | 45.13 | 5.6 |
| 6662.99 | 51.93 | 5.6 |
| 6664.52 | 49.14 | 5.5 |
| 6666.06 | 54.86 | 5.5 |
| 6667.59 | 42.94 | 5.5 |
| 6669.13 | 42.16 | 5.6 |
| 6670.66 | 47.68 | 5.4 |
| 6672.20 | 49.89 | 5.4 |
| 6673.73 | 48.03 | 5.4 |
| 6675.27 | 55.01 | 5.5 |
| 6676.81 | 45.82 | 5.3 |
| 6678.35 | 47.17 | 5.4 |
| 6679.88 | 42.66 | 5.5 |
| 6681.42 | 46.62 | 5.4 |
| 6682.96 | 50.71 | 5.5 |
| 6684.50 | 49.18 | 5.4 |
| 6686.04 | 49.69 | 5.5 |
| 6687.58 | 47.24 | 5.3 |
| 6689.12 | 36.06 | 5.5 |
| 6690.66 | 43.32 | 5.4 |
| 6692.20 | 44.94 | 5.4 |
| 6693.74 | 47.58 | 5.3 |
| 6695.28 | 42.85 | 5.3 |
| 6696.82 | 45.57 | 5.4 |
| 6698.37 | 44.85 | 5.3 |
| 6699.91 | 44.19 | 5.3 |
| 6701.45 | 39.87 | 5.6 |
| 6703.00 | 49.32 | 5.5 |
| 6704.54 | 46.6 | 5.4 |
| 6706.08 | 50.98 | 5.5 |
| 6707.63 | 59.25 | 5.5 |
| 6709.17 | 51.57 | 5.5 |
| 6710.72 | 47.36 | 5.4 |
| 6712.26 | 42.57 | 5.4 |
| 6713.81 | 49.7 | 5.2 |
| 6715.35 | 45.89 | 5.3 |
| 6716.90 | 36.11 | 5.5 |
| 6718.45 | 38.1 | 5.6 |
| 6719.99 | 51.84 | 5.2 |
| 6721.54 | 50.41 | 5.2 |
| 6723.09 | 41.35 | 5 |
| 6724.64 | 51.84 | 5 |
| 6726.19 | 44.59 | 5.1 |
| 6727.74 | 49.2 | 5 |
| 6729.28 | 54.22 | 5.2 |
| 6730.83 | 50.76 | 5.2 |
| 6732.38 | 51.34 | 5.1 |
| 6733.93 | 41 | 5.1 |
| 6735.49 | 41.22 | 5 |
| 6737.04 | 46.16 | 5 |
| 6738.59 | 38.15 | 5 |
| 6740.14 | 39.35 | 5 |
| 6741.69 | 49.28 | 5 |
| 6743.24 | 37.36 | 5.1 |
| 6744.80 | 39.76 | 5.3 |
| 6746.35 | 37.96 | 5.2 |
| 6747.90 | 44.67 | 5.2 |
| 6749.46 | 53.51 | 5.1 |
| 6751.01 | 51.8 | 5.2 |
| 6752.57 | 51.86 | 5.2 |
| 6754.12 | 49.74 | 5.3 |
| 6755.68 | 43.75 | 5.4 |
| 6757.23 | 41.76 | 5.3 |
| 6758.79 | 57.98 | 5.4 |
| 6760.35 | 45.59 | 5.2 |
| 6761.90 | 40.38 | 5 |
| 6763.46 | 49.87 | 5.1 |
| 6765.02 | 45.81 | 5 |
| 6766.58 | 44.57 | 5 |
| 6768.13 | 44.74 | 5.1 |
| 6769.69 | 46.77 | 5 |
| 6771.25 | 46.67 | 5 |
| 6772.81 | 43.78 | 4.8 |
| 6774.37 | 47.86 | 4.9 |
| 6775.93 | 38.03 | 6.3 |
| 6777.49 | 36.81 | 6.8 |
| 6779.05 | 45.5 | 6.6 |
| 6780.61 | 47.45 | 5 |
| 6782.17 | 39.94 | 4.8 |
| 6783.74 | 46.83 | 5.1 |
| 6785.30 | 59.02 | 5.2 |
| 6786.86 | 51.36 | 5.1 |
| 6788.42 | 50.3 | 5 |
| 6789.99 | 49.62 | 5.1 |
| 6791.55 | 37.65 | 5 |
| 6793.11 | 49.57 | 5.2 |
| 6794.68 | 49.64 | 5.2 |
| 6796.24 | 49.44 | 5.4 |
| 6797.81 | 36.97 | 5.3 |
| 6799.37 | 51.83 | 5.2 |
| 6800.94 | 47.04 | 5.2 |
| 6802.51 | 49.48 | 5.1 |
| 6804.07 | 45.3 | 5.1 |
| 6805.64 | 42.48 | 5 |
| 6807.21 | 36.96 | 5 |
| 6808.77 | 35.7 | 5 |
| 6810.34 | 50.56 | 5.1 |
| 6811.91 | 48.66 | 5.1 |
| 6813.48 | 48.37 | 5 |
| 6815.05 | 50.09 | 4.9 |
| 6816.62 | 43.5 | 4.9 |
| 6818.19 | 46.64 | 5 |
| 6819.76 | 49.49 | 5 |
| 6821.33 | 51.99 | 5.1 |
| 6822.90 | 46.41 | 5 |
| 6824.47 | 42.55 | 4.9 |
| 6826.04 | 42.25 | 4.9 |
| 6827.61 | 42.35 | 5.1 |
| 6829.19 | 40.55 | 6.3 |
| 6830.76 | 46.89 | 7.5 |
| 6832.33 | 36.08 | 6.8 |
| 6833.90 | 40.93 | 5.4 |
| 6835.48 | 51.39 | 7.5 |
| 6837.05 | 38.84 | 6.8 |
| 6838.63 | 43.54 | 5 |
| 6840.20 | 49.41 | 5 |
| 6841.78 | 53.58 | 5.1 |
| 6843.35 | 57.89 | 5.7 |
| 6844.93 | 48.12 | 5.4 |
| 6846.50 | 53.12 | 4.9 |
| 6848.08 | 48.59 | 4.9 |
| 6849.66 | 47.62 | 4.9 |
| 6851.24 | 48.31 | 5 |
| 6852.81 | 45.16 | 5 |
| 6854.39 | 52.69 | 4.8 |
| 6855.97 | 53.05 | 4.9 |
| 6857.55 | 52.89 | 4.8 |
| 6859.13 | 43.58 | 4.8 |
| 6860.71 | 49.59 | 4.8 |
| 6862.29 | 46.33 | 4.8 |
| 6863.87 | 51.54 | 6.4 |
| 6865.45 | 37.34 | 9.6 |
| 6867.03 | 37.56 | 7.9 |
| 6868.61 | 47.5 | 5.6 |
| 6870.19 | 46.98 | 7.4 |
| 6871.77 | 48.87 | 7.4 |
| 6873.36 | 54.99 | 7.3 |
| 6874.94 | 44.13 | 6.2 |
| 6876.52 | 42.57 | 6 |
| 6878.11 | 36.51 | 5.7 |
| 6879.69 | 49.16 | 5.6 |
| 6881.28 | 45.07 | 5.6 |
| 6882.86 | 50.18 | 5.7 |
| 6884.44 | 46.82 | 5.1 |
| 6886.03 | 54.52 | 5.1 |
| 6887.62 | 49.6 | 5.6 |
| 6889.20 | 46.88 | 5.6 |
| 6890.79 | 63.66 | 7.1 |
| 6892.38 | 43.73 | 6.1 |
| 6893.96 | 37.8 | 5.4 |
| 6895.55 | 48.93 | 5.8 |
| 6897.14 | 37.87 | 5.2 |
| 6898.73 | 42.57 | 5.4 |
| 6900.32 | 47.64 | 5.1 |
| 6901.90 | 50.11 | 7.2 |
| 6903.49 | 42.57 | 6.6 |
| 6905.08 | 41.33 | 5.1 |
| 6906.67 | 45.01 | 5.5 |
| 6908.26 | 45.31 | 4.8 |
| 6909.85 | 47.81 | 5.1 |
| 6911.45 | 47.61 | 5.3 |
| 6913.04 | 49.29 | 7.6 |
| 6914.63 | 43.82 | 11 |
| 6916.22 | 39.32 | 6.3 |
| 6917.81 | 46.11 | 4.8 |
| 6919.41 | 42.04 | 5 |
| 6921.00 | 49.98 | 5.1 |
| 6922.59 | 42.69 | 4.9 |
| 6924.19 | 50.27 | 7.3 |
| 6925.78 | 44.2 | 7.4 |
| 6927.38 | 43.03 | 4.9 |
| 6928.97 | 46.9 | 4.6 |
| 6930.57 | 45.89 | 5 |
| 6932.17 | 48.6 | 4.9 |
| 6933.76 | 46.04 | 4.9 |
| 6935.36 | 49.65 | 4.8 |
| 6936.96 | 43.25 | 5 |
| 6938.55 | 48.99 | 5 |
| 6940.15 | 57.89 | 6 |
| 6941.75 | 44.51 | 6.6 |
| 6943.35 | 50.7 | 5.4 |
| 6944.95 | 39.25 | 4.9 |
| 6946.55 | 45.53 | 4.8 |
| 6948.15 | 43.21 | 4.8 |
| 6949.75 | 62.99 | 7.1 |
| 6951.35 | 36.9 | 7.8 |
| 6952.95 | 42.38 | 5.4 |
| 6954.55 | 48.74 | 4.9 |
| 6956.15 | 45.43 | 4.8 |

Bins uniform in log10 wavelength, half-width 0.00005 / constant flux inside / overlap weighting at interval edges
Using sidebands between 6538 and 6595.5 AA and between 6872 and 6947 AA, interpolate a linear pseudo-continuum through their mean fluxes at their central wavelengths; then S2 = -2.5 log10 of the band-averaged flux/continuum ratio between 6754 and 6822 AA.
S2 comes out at 0.02 mag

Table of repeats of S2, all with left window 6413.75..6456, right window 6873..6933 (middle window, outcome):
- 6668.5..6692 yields -0.05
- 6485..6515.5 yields -0.07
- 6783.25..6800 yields -0.07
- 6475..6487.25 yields -0.05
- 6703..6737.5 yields -0.06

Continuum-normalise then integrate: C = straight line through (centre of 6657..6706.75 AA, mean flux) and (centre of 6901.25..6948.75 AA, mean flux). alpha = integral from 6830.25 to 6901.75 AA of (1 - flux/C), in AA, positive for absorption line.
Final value -1.6 AA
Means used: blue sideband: 46.3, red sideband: 46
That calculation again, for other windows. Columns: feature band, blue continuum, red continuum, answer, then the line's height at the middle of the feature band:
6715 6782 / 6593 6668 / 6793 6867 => 2.1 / 46.9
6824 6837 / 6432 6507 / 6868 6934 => 1.0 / 46.1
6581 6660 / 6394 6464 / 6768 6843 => -4.1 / 45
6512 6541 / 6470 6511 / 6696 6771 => 0.9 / 46.3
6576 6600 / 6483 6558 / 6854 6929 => 0.1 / 46.7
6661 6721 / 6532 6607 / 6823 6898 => 0.4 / 47.1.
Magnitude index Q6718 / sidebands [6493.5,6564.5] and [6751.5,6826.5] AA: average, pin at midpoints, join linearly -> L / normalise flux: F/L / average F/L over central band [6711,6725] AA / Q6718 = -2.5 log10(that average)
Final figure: 0.03 mag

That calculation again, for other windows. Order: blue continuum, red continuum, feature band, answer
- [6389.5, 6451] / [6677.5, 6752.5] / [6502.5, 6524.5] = 0.00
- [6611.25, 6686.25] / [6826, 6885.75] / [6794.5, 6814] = 0.04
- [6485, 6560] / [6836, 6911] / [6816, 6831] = 0.05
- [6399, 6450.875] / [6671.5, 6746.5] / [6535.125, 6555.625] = -0.10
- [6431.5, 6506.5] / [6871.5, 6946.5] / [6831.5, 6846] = -0.01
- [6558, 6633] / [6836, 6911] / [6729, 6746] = 0.07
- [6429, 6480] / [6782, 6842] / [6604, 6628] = -0.04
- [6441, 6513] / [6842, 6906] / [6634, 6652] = -0.09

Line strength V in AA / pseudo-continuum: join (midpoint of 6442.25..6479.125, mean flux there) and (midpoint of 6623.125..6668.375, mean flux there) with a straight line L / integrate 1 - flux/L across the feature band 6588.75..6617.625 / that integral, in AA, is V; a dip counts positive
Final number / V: 1.3 AA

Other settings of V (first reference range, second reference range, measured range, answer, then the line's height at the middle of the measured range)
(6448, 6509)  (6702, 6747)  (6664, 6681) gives -0.6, 46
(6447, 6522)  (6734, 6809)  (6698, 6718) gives -0.5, 45.4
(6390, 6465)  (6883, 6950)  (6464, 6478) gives -0.2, 44.9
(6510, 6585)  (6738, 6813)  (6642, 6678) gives -2.1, 46.1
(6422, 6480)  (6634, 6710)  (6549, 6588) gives -1.3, 46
